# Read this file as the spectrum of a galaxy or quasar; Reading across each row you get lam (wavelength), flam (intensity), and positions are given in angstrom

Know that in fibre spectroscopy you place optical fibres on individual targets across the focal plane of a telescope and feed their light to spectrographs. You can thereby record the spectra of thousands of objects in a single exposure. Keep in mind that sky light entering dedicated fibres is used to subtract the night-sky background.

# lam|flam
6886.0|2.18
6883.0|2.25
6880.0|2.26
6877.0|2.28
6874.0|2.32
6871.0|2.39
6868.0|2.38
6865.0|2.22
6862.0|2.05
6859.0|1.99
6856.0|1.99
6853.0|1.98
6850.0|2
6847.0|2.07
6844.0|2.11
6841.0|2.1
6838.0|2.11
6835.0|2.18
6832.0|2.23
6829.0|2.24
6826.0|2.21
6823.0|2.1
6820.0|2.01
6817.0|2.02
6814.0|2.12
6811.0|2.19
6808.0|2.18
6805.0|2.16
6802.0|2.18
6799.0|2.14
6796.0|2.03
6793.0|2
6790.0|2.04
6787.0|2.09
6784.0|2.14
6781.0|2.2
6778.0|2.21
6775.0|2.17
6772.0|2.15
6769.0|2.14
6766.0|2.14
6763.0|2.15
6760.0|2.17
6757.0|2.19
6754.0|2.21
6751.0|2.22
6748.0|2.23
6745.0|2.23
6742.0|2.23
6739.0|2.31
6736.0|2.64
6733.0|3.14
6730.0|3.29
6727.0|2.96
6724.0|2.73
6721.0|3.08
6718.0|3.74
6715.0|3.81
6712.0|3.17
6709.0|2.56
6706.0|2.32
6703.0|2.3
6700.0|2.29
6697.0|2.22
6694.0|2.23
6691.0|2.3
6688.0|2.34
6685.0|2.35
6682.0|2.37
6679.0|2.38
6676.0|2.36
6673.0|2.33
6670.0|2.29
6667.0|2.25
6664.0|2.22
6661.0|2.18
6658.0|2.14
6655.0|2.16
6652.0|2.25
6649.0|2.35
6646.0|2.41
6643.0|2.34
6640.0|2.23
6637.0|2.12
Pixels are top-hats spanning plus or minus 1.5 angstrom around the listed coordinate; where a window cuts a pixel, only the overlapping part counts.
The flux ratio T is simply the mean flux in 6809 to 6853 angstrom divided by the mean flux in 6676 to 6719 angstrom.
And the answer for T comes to 0.8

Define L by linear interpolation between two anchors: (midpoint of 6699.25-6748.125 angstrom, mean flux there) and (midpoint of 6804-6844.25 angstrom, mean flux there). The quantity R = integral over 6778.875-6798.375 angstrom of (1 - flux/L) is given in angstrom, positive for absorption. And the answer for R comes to 2.3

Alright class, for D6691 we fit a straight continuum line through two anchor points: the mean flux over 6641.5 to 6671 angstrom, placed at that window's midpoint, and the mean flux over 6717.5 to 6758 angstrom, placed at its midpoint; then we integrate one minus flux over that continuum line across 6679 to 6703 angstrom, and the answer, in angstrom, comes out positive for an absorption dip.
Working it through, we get 1.1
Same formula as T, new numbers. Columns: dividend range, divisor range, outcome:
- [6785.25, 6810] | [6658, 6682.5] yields 0.92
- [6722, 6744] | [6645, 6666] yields 1.23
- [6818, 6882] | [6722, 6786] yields 0.91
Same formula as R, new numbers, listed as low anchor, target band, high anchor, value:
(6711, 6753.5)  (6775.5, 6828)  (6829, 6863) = 5.44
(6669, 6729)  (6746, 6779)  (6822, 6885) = 3.39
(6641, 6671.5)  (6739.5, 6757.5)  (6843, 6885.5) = -0.07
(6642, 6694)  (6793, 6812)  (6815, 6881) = 0.43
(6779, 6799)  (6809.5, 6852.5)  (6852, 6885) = 0.56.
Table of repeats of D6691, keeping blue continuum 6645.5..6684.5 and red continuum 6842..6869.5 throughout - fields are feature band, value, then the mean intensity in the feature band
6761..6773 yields 0.2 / 2.15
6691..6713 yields -1.7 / 2.42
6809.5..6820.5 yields 0.2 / 2.09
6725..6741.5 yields -4.6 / 2.83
